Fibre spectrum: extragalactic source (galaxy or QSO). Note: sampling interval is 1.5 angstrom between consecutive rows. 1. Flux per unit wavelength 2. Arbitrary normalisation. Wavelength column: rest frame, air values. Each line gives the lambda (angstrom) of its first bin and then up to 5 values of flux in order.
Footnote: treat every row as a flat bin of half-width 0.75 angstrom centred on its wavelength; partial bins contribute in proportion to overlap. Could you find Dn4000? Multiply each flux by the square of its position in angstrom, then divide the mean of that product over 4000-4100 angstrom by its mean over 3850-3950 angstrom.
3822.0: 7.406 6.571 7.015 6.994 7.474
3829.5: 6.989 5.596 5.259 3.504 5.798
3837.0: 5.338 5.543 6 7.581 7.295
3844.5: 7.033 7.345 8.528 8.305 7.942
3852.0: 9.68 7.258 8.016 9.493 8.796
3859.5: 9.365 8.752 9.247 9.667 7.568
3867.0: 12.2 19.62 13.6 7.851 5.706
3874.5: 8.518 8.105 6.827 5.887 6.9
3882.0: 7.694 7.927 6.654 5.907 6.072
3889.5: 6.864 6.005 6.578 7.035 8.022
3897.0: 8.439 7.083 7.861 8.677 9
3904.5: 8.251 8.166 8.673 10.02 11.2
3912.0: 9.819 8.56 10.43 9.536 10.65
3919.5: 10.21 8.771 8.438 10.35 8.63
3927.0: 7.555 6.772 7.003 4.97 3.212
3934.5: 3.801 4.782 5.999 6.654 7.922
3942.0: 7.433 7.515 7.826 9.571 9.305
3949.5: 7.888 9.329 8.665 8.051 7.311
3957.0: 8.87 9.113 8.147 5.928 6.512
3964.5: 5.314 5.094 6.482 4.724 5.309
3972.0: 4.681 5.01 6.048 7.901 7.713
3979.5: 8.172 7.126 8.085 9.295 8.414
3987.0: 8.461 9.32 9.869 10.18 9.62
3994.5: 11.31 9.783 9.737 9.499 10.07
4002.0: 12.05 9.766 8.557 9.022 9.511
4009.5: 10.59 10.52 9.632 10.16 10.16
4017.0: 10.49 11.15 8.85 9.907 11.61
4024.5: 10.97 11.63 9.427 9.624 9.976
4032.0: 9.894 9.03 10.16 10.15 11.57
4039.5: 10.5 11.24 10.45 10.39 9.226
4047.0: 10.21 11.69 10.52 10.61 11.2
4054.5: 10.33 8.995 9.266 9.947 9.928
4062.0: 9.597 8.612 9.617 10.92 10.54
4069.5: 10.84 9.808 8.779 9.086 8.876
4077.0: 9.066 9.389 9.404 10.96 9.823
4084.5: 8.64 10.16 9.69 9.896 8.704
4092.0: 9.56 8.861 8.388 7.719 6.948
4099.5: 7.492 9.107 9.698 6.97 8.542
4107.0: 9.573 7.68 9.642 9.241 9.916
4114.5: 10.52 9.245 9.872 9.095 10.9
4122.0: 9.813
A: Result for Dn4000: 1.29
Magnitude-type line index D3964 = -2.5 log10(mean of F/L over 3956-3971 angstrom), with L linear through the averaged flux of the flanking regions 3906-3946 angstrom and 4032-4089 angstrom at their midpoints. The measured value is 0.28 mag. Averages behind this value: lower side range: 7.97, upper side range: 9.98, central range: 6.58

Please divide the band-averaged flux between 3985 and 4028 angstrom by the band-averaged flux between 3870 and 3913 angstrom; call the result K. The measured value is 1.28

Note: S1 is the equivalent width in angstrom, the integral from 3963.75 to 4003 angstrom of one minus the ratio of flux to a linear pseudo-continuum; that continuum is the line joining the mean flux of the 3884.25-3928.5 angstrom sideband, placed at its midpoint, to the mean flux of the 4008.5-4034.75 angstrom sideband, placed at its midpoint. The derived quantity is 6.4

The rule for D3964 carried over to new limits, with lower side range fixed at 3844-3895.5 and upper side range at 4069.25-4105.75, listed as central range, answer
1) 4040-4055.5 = -0.18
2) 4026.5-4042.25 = -0.15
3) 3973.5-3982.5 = 0.20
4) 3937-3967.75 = 0.13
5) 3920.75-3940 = 0.27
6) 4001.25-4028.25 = -0.16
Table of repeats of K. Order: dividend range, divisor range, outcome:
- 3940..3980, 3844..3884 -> 0.82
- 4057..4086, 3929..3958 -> 1.35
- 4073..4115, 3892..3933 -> 1.07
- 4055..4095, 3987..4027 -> 0.94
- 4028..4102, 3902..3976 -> 1.27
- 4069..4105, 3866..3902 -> 1.11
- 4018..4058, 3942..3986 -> 1.40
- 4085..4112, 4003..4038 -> 0.87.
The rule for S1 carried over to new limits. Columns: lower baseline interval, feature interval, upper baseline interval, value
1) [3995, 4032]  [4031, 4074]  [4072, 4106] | -2.8 angstrom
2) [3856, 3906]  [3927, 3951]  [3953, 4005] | 4.0 angstrom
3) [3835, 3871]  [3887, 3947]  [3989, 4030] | 9.5 angstrom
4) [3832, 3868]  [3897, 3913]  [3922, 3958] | -2.7 angstrom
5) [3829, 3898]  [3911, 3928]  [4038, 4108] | -2.2 angstrom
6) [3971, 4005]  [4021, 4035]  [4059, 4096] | -1.8 angstrom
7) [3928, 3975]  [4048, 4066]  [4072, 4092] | -2.2 angstrom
